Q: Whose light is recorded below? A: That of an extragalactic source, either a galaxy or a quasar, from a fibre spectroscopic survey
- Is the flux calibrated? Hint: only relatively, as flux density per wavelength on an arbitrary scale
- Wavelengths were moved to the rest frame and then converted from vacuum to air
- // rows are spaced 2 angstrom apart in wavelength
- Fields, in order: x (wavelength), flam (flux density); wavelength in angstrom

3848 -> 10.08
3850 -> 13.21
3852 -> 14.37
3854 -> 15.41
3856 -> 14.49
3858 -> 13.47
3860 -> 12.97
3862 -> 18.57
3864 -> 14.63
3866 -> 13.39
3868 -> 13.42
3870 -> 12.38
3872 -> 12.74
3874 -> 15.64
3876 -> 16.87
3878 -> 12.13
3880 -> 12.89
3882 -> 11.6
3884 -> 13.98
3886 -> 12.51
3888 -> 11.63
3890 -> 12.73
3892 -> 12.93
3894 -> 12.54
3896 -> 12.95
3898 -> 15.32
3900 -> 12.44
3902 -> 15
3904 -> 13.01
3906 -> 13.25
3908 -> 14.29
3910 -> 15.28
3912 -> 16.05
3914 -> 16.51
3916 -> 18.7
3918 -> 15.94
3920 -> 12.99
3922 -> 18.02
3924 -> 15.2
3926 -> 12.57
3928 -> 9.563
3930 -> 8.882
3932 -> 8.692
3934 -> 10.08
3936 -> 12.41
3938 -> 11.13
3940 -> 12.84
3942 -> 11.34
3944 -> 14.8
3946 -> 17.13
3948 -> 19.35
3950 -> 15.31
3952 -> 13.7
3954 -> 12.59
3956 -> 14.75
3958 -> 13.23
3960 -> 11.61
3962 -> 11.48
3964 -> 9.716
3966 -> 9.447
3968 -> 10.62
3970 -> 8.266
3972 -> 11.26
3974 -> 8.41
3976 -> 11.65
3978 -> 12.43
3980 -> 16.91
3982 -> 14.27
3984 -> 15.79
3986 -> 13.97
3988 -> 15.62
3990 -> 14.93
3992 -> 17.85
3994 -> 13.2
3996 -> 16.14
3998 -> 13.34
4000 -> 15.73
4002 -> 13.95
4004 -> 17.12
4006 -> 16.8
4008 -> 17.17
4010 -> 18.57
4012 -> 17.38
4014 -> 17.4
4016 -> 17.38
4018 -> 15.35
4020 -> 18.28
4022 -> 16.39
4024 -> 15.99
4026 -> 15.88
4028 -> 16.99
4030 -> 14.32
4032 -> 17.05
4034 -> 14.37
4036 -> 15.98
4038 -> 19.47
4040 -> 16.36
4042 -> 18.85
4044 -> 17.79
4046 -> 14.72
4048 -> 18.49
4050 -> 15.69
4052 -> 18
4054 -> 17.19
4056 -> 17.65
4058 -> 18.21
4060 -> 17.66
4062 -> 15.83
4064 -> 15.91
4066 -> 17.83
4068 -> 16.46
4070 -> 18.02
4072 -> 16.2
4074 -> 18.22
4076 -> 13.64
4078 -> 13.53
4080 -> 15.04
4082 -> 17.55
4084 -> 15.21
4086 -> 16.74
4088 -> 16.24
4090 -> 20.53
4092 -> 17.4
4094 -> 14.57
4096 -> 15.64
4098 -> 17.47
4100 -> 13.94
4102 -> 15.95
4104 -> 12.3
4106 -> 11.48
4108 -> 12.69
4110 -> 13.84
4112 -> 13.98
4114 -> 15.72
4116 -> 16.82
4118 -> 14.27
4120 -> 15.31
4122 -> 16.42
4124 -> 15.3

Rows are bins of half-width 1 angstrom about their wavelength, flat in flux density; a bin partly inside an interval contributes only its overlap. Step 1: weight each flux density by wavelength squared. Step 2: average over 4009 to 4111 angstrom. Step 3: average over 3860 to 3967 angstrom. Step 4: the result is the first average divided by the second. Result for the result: 1.30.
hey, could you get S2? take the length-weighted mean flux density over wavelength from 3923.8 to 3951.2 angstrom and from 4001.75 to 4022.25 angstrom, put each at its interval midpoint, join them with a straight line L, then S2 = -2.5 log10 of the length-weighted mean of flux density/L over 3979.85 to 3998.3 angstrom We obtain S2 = 0.035 mag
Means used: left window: 12.7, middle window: 15.2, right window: 17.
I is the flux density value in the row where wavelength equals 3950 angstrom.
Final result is 15.31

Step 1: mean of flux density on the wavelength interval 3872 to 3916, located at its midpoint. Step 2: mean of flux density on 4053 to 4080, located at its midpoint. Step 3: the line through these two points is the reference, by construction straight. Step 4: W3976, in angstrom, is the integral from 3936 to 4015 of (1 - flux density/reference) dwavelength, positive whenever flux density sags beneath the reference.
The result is 6.1 angstrom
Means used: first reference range 13.9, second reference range 16.6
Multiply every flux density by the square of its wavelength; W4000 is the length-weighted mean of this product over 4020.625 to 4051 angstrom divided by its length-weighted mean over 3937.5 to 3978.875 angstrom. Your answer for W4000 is 1.39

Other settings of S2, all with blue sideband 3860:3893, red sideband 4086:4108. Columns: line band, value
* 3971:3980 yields 0.24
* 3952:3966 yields 0.18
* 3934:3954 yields 0.02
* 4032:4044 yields -0.14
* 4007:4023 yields -0.17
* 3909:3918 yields -0.19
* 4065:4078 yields -0.08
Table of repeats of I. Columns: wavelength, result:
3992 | 17.85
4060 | 17.66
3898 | 15.32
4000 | 15.73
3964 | 9.716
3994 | 13.2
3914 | 16.51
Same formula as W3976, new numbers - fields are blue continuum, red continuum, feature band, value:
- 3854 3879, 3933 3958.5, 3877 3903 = 2.1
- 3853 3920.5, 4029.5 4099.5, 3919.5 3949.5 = 3.6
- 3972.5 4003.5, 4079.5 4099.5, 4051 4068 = -1.4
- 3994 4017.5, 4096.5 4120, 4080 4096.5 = -2.0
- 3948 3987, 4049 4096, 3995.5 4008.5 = -1.7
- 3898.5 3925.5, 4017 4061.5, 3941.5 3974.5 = 6.5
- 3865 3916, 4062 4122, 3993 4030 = -3.4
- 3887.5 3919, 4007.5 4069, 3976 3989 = 1.0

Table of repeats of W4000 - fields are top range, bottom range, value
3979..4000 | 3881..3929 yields 1.14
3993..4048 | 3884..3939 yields 1.30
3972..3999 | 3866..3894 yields 1.13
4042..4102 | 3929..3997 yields 1.36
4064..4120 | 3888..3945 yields 1.27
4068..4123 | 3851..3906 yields 1.26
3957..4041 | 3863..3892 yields 1.18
